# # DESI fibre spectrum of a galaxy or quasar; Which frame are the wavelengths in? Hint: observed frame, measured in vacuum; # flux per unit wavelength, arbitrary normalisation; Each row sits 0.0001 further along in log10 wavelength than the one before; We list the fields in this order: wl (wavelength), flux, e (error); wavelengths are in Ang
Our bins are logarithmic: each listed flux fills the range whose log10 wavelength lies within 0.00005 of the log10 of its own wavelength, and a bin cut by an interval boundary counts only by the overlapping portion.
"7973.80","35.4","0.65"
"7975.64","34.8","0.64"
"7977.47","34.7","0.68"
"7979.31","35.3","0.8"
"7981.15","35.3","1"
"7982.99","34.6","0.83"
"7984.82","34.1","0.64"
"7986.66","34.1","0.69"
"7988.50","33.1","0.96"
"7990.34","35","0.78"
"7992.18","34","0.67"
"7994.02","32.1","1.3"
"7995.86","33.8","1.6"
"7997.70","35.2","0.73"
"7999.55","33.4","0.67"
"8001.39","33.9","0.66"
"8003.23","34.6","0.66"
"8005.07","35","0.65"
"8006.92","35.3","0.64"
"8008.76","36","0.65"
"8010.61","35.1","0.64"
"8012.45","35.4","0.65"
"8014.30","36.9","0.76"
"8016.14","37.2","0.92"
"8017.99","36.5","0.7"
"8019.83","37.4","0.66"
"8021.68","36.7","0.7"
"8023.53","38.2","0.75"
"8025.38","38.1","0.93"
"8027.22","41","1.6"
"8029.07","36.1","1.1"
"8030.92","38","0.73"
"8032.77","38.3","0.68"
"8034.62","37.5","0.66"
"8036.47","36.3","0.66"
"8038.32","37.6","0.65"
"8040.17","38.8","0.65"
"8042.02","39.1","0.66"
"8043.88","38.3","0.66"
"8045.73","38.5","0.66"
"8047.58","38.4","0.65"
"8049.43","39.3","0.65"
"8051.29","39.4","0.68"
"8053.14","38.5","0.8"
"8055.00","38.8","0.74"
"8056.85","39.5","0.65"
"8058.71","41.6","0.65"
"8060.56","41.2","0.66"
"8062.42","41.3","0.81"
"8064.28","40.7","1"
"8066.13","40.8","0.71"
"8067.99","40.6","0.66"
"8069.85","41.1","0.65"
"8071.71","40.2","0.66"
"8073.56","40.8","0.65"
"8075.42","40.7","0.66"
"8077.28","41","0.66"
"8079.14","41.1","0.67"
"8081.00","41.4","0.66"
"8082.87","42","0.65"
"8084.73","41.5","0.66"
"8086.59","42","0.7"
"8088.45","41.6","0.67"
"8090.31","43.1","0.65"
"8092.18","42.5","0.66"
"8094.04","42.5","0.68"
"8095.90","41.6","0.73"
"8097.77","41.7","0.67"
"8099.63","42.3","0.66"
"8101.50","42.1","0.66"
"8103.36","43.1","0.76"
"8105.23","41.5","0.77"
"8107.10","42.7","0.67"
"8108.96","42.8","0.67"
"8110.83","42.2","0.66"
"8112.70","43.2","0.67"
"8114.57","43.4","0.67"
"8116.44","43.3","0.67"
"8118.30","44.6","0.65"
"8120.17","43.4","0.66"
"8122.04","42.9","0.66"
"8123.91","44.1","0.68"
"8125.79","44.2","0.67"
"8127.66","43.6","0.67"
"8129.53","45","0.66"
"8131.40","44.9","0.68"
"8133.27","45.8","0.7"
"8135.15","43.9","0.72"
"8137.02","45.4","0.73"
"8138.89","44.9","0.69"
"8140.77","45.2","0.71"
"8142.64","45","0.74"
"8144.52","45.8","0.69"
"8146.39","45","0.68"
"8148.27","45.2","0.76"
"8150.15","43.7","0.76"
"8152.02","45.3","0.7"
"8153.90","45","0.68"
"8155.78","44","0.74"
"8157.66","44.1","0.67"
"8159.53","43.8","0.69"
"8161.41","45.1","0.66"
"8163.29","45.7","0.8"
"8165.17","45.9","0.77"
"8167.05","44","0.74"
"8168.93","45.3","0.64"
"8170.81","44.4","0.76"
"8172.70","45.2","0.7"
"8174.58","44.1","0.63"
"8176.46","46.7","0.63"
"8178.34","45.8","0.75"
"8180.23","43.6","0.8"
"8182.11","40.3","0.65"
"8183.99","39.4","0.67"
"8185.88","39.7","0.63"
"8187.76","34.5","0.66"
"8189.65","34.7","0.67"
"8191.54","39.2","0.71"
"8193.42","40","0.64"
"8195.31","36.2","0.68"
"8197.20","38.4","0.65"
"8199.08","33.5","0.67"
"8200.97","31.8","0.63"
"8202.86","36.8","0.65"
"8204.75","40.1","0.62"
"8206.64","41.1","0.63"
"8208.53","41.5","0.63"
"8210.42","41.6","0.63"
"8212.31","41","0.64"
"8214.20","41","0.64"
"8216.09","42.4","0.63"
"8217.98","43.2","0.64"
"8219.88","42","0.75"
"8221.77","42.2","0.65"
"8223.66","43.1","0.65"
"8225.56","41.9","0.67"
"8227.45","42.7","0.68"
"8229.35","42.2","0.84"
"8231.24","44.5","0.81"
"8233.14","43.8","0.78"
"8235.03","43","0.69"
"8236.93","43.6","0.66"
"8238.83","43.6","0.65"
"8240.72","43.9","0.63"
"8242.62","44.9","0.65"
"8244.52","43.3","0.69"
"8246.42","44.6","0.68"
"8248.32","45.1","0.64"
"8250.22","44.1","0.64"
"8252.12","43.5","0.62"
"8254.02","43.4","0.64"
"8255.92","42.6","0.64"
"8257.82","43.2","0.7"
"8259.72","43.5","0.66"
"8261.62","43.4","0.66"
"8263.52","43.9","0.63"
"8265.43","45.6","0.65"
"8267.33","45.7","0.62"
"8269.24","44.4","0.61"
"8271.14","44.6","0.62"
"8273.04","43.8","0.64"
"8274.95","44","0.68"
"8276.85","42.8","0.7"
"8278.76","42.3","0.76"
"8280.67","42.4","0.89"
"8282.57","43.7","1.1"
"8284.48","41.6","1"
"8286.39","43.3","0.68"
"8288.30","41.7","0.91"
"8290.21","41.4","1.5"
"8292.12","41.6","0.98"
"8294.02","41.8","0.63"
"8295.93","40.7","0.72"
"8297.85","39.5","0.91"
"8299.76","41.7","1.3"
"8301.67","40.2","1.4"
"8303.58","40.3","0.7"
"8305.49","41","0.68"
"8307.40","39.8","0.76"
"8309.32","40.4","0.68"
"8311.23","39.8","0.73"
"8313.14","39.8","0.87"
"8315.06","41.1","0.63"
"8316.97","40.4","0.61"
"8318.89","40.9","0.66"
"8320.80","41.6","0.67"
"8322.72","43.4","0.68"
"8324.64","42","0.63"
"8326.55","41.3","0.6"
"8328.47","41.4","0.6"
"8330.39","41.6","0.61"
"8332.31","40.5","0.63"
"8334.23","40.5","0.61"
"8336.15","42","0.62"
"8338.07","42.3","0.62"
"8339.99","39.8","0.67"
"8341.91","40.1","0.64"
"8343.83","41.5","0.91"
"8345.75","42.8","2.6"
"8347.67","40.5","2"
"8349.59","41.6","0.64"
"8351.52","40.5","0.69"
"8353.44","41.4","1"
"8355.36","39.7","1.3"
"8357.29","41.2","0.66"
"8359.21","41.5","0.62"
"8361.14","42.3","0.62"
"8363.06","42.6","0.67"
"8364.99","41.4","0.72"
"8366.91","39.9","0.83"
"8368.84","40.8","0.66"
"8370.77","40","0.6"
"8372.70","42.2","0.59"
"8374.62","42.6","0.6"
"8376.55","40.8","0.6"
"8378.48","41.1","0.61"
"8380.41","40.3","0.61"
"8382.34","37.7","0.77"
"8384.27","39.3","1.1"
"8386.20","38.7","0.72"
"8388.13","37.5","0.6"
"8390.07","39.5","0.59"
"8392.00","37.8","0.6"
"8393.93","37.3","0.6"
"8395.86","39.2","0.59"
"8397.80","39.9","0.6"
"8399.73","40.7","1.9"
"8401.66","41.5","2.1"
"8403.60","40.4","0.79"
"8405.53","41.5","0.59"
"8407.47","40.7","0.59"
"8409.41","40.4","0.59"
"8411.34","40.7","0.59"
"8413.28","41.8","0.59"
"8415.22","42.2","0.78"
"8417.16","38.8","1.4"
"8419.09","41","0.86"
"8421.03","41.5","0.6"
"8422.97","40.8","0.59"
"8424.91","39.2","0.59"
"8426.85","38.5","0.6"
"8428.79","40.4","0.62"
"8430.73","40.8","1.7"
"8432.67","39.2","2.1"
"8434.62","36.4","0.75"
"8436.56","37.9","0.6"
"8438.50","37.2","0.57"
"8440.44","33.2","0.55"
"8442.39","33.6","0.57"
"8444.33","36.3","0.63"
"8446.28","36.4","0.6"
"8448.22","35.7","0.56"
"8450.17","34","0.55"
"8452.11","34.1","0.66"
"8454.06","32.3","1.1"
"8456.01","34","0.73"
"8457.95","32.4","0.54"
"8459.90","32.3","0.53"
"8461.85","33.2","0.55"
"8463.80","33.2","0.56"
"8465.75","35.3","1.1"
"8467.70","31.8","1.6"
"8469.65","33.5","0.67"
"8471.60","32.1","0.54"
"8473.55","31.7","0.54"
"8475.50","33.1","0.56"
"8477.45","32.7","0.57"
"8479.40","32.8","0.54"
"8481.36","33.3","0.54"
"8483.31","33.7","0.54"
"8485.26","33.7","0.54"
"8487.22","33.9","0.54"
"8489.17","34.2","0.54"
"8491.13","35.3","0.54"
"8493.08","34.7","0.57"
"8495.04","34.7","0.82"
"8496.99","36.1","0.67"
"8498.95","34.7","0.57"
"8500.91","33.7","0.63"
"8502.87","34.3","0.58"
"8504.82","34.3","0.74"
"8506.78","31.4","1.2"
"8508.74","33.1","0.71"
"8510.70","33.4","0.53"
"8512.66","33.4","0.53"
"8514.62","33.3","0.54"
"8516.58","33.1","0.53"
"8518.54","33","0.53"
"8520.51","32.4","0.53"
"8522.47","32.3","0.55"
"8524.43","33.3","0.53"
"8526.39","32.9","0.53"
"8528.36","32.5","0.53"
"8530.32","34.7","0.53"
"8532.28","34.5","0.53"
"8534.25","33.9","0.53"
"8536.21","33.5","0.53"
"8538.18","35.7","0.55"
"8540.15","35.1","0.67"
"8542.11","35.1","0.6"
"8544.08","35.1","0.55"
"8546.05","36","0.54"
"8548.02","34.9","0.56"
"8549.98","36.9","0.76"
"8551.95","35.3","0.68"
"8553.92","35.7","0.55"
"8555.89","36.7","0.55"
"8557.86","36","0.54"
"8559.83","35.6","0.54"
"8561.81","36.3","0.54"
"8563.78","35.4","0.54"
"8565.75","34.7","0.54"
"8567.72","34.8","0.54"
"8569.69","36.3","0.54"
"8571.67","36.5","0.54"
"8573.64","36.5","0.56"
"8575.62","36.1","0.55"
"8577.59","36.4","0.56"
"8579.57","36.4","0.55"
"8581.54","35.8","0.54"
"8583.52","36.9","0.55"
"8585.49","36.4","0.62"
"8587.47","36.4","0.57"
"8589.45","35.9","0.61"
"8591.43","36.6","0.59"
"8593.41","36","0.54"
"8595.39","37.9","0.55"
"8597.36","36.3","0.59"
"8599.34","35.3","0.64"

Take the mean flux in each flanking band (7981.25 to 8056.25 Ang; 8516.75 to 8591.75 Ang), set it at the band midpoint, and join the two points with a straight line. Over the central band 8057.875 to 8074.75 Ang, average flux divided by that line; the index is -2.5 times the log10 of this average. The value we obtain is -0.13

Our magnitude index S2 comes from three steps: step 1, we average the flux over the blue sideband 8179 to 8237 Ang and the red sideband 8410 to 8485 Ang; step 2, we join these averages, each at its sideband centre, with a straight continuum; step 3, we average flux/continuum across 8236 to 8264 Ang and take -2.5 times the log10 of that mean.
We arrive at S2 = -0.11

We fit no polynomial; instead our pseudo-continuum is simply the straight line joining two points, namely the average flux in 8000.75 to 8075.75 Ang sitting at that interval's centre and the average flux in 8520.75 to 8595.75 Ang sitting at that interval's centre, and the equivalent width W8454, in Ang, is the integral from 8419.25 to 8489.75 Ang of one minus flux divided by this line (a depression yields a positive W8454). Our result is 1.55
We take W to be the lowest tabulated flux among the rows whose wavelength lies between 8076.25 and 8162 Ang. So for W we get 41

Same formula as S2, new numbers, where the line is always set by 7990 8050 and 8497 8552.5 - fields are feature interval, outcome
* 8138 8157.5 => -0.24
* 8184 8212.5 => -0.07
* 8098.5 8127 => -0.19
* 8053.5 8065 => -0.11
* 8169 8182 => -0.24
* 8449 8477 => 0.04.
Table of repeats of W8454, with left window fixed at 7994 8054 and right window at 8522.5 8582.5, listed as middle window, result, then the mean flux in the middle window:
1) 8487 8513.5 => 1.0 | 34.1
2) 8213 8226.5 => -2.2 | 42.2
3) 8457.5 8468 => 0.7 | 33.1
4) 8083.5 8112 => -4.3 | 42.2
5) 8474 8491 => 1.0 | 33.5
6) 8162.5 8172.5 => -2.4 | 45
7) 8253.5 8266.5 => -2.7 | 43.7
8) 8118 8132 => -2.8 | 44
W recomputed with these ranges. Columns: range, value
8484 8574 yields 31.4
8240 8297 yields 40.7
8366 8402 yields 37.3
